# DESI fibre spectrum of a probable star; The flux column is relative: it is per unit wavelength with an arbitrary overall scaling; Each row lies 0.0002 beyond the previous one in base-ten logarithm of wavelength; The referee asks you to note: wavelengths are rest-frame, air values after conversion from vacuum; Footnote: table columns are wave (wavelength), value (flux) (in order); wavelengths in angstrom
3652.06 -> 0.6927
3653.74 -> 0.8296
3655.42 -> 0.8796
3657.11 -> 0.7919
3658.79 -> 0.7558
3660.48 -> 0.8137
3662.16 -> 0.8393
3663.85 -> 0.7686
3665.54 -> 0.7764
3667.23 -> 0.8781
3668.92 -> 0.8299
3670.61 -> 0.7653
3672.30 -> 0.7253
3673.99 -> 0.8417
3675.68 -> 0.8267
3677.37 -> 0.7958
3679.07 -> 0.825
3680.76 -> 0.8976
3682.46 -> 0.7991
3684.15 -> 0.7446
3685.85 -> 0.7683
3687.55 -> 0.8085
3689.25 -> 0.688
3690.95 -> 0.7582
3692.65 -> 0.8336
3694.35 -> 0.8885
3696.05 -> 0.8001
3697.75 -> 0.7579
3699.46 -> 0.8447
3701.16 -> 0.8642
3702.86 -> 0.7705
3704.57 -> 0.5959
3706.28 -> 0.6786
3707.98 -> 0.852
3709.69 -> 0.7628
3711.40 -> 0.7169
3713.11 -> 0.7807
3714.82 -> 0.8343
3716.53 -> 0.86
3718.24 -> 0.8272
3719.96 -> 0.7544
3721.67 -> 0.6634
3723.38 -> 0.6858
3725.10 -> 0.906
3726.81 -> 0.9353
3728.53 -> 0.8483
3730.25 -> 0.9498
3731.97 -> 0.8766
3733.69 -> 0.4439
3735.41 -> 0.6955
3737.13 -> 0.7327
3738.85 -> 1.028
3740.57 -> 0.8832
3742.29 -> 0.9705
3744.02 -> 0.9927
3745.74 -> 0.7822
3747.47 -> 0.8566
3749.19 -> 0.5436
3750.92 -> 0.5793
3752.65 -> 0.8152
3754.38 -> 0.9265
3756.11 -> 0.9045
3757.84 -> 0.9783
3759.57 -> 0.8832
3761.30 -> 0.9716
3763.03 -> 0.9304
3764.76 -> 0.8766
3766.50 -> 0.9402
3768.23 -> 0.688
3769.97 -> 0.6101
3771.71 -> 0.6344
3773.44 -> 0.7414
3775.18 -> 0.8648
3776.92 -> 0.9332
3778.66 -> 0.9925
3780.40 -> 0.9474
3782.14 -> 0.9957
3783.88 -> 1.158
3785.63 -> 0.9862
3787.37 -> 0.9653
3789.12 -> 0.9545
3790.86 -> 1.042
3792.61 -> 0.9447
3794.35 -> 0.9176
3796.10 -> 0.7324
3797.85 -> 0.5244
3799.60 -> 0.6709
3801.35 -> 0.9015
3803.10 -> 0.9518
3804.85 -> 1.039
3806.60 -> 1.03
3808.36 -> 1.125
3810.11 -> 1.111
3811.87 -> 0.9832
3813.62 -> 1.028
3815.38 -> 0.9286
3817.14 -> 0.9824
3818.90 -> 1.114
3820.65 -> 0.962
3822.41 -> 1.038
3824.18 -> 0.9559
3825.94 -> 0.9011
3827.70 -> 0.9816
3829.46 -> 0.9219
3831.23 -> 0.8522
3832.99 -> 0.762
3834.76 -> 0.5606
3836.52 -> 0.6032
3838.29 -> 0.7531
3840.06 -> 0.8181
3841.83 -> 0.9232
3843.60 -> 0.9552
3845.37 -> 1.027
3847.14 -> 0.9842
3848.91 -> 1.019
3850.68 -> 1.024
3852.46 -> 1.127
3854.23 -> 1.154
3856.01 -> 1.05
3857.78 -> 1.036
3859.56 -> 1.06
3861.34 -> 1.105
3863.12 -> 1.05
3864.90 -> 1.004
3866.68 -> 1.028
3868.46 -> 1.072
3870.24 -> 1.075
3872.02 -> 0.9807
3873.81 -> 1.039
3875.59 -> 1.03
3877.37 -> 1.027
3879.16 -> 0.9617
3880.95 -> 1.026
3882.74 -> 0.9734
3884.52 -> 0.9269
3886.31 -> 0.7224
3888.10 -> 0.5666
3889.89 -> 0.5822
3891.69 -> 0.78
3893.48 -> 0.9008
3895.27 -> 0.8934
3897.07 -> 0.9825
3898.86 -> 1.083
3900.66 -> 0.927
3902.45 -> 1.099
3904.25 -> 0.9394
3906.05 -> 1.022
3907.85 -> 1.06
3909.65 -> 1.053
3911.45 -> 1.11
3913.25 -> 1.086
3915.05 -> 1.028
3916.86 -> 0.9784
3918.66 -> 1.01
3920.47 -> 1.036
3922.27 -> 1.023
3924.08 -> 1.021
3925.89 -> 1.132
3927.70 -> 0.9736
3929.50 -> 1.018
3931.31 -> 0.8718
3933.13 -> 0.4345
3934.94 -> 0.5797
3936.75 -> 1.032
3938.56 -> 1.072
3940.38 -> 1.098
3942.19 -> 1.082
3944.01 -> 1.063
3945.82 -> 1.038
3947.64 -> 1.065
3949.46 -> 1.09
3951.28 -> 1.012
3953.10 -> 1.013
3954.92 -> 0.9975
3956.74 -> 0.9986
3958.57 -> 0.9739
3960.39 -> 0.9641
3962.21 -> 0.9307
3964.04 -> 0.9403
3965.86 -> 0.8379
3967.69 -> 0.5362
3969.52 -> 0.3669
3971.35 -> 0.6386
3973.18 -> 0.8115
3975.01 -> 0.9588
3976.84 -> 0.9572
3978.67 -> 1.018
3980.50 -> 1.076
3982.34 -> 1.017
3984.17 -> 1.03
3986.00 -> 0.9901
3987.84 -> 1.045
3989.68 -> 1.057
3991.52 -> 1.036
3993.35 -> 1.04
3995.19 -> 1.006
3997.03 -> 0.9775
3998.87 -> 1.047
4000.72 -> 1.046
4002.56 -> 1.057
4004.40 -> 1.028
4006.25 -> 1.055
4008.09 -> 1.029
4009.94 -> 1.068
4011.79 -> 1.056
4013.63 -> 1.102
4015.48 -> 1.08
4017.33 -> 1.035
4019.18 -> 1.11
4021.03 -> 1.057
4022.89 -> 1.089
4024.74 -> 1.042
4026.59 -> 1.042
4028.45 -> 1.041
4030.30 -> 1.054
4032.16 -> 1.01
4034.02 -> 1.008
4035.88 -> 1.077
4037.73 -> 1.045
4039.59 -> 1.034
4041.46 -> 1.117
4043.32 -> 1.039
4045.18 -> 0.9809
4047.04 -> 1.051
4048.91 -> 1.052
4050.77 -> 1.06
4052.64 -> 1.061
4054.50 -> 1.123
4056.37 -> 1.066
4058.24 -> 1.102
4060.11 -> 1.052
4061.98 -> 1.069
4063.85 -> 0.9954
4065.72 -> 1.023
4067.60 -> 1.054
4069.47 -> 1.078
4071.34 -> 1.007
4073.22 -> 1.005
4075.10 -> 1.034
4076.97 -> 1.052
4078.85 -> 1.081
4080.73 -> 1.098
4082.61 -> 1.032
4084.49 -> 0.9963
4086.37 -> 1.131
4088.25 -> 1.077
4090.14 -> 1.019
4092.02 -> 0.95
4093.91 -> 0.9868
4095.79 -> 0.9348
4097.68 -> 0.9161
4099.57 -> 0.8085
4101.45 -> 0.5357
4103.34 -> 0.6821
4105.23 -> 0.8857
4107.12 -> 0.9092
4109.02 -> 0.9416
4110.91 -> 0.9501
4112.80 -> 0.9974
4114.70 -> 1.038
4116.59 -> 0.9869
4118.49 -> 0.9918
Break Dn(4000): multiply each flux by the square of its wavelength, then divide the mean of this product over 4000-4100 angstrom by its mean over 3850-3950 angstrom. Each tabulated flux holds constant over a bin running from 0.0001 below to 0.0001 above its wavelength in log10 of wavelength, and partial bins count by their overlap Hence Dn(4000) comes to 1.14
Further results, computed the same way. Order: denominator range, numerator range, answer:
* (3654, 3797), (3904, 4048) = 1.37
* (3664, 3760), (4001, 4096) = 1.55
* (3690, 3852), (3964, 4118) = 1.32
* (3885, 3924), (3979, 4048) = 1.16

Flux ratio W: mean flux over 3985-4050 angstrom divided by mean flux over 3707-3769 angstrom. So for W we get 1.3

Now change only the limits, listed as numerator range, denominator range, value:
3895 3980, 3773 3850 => 1.03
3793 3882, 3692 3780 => 1.18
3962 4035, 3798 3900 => 1.04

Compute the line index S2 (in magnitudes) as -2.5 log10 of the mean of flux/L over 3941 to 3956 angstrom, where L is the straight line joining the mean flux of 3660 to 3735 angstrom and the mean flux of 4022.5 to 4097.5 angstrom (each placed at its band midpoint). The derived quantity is -0.087 mag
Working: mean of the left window 0.792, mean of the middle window 1.05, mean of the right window 1.04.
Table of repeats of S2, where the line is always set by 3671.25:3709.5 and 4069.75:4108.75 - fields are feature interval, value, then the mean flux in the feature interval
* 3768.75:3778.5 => 0.07 mag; 0.771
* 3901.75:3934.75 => -0.11 mag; 0.984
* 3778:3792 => -0.21 mag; 1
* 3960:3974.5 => 0.20 mag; 0.751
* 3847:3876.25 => -0.22 mag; 1.05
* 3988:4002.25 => -0.13 mag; 1.03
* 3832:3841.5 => 0.19 mag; 0.714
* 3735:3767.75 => -0.06 mag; 0.858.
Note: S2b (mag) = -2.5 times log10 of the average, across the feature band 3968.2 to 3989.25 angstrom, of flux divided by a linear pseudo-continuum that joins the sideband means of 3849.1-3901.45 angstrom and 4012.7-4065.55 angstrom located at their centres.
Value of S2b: 0.15 mag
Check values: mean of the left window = 0.972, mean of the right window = 1.06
